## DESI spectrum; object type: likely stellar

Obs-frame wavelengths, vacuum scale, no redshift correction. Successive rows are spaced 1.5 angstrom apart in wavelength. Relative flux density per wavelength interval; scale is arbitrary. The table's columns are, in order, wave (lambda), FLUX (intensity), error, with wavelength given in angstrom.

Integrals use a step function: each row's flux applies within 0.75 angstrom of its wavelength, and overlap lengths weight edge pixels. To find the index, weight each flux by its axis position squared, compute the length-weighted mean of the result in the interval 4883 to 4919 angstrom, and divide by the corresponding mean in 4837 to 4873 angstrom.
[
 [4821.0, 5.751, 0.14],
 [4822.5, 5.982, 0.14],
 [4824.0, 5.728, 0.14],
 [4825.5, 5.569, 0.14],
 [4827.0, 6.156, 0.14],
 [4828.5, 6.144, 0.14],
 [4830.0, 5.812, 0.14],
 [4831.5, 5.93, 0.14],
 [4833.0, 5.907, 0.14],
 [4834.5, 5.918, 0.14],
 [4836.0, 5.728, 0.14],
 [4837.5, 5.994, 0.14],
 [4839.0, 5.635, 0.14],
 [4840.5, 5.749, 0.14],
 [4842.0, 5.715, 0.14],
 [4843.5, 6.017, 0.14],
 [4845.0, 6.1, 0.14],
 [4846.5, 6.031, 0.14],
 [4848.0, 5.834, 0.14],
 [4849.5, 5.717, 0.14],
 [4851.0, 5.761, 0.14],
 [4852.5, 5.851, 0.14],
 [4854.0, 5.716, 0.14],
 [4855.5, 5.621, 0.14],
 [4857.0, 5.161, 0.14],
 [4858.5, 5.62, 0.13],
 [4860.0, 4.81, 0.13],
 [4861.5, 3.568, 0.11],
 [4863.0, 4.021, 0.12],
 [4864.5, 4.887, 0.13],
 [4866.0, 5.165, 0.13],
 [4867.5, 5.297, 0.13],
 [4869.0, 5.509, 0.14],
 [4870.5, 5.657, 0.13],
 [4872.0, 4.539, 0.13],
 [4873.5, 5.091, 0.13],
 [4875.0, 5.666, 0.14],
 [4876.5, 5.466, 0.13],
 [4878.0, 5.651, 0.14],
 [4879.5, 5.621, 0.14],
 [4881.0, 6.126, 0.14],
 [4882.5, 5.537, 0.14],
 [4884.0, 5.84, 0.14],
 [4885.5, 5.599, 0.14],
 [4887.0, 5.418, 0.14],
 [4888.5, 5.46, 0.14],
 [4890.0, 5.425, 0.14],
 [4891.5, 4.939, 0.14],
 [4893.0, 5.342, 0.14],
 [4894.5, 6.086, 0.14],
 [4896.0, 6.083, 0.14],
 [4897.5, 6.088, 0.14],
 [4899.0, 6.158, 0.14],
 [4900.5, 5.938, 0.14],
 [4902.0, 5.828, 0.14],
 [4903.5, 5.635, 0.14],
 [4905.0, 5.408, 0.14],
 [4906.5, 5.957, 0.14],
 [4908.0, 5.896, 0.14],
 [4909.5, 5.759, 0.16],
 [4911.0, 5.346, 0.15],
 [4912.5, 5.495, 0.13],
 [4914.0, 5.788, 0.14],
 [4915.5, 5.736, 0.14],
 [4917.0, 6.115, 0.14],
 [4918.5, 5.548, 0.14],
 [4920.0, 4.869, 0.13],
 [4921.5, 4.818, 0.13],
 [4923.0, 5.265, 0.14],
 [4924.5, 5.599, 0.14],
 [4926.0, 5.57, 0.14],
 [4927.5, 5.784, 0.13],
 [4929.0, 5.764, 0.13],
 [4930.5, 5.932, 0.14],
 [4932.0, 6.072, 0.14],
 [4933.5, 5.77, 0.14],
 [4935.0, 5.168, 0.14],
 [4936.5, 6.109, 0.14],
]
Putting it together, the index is 1.07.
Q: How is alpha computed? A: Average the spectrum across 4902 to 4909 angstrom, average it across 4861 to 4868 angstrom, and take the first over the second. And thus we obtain 1.25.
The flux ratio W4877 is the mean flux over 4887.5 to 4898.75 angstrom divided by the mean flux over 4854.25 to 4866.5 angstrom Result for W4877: 1.16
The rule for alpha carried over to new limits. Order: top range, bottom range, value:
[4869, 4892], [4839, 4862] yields 0.98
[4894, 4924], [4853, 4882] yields 1.09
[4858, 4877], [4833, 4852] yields 0.86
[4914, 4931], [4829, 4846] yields 0.95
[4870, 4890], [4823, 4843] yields 0.94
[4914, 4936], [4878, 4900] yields 0.98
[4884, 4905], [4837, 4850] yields 0.97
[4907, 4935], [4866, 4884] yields 1.03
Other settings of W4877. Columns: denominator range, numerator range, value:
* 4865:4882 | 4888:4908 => 1.06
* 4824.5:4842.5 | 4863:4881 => 0.91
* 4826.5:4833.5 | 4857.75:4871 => 0.82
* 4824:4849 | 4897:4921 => 0.97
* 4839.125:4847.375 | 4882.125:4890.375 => 0.94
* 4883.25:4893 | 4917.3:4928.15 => 0.99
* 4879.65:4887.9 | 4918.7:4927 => 0.92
